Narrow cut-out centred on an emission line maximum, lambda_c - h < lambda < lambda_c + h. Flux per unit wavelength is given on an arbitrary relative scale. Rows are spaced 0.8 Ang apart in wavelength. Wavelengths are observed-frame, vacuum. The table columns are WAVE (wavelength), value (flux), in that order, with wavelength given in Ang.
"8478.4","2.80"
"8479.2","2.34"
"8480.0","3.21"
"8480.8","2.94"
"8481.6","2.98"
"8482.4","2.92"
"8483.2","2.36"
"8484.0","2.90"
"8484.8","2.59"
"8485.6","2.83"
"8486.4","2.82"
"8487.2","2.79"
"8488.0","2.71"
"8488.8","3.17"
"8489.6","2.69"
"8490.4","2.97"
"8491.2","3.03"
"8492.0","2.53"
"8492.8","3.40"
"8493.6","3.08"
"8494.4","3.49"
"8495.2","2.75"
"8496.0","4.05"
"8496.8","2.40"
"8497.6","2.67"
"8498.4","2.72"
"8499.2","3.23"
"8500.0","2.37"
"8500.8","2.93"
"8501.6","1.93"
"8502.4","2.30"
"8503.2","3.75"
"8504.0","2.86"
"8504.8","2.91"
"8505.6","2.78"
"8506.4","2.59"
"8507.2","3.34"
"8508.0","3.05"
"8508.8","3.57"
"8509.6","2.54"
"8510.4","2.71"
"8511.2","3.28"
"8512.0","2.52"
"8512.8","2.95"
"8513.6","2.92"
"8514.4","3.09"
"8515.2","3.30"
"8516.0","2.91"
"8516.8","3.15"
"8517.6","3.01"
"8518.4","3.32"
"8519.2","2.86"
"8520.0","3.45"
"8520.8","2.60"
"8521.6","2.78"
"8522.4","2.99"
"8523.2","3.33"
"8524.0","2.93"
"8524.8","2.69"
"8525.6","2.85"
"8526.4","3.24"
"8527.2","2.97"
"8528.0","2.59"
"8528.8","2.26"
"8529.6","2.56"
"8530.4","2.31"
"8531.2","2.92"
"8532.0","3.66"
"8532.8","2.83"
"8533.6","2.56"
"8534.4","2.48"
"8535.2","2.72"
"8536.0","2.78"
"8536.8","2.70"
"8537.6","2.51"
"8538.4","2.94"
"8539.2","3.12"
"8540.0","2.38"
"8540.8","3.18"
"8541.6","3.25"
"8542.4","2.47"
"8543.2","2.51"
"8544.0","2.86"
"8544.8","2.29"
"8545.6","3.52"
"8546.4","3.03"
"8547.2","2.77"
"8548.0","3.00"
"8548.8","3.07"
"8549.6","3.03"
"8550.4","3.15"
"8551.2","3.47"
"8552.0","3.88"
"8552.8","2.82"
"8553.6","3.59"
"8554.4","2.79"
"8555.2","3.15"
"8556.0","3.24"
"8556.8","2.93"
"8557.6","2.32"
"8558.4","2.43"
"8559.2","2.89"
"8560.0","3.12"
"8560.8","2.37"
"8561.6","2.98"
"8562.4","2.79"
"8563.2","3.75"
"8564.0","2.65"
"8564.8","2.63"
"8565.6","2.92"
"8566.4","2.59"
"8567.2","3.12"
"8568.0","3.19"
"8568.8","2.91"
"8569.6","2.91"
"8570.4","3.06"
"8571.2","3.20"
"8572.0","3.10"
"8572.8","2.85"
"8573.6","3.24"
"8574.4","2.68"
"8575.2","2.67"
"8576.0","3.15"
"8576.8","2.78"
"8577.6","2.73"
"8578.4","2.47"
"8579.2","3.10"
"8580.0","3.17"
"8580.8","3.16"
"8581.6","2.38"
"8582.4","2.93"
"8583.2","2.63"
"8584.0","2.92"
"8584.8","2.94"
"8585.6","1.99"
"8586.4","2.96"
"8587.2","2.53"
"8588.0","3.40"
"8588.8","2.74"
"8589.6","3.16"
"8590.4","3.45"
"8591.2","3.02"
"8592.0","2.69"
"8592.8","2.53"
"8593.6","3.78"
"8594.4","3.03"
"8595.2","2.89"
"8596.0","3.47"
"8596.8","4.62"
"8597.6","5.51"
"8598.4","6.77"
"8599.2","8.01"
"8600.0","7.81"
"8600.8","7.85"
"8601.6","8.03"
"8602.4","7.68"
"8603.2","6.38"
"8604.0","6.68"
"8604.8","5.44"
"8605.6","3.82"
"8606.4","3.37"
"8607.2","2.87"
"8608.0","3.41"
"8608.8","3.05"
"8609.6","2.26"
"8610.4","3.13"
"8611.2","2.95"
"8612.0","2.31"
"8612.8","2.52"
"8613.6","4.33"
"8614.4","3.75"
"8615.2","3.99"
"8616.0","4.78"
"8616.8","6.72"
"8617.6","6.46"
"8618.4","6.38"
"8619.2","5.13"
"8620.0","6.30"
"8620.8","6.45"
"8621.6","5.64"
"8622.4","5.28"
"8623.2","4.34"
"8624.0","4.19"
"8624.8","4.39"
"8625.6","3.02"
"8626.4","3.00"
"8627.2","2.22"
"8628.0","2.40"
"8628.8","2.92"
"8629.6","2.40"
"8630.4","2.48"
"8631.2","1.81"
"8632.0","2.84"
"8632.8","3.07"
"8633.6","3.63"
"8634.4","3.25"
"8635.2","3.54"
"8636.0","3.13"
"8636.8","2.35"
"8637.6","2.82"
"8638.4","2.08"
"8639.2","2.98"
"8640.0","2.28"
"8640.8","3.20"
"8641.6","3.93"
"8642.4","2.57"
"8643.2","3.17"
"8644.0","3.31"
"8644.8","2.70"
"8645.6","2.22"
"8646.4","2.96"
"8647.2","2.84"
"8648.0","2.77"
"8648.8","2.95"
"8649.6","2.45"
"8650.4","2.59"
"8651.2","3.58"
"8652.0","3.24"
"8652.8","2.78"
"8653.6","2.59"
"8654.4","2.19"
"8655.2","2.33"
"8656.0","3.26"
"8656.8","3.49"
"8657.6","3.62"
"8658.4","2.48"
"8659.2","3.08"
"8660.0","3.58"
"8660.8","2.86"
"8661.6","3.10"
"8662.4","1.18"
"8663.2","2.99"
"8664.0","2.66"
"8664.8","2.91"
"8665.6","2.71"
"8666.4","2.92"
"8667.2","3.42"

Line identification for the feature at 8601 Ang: [S II]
